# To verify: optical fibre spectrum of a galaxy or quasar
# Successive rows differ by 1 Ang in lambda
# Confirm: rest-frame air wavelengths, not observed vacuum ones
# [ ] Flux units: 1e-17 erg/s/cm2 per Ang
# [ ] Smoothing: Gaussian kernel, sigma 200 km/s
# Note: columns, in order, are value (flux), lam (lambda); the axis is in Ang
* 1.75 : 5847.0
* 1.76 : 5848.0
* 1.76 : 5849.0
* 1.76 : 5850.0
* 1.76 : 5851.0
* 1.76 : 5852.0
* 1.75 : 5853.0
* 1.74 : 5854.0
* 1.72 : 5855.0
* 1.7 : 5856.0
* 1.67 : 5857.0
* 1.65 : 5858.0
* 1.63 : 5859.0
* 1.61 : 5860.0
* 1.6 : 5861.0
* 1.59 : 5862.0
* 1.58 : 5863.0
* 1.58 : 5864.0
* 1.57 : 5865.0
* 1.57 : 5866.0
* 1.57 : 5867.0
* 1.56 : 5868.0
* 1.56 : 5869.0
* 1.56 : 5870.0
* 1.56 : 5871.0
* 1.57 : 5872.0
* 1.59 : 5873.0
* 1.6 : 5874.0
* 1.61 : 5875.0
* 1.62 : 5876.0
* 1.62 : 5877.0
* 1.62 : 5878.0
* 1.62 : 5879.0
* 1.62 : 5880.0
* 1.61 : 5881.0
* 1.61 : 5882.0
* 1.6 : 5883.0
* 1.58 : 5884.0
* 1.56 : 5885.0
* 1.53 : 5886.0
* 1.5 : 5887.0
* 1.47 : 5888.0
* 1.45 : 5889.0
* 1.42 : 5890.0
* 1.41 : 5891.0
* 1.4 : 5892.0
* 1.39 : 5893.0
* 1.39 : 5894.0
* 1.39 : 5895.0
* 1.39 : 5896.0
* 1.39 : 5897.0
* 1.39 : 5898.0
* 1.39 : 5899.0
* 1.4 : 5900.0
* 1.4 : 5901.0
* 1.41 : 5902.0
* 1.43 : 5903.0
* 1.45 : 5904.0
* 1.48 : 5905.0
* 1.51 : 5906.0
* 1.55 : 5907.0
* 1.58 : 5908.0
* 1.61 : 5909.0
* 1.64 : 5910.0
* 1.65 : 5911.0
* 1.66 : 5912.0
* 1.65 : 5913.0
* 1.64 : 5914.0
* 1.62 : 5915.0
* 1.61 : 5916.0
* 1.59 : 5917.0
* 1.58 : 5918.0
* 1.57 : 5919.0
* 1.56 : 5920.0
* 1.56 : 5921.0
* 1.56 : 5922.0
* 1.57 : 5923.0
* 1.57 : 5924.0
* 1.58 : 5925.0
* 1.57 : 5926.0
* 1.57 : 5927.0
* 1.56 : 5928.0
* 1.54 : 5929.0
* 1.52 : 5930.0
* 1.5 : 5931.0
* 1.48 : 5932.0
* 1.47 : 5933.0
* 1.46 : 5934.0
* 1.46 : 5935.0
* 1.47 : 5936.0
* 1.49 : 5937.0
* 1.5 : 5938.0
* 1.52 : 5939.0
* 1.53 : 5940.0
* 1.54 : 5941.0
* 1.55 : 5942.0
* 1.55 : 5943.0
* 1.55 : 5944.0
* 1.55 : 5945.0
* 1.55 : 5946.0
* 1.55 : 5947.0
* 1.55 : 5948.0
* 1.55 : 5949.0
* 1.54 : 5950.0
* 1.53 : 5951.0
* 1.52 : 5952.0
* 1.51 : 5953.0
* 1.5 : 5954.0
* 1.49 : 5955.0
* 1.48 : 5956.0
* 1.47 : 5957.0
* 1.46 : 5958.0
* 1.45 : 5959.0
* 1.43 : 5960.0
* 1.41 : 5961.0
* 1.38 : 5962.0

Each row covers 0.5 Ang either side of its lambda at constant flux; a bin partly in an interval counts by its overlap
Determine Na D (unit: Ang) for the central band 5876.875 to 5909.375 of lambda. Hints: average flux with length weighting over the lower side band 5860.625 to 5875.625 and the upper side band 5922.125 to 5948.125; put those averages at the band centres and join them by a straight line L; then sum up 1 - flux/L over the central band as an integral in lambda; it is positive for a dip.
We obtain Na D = 1.5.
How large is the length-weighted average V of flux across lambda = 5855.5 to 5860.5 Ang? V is 1.65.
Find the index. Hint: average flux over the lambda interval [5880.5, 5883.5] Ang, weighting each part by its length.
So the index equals 1.61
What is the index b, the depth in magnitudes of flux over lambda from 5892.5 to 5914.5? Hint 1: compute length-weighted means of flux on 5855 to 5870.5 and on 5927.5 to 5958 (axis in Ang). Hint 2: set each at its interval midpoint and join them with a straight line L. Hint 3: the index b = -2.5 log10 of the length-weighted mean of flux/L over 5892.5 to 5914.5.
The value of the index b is 0.05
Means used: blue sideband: 1.6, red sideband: 1.52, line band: 1.49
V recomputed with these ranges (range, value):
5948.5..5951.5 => 1.54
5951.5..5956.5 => 1.5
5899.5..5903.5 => 1.41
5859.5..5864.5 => 1.59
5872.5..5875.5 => 1.6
